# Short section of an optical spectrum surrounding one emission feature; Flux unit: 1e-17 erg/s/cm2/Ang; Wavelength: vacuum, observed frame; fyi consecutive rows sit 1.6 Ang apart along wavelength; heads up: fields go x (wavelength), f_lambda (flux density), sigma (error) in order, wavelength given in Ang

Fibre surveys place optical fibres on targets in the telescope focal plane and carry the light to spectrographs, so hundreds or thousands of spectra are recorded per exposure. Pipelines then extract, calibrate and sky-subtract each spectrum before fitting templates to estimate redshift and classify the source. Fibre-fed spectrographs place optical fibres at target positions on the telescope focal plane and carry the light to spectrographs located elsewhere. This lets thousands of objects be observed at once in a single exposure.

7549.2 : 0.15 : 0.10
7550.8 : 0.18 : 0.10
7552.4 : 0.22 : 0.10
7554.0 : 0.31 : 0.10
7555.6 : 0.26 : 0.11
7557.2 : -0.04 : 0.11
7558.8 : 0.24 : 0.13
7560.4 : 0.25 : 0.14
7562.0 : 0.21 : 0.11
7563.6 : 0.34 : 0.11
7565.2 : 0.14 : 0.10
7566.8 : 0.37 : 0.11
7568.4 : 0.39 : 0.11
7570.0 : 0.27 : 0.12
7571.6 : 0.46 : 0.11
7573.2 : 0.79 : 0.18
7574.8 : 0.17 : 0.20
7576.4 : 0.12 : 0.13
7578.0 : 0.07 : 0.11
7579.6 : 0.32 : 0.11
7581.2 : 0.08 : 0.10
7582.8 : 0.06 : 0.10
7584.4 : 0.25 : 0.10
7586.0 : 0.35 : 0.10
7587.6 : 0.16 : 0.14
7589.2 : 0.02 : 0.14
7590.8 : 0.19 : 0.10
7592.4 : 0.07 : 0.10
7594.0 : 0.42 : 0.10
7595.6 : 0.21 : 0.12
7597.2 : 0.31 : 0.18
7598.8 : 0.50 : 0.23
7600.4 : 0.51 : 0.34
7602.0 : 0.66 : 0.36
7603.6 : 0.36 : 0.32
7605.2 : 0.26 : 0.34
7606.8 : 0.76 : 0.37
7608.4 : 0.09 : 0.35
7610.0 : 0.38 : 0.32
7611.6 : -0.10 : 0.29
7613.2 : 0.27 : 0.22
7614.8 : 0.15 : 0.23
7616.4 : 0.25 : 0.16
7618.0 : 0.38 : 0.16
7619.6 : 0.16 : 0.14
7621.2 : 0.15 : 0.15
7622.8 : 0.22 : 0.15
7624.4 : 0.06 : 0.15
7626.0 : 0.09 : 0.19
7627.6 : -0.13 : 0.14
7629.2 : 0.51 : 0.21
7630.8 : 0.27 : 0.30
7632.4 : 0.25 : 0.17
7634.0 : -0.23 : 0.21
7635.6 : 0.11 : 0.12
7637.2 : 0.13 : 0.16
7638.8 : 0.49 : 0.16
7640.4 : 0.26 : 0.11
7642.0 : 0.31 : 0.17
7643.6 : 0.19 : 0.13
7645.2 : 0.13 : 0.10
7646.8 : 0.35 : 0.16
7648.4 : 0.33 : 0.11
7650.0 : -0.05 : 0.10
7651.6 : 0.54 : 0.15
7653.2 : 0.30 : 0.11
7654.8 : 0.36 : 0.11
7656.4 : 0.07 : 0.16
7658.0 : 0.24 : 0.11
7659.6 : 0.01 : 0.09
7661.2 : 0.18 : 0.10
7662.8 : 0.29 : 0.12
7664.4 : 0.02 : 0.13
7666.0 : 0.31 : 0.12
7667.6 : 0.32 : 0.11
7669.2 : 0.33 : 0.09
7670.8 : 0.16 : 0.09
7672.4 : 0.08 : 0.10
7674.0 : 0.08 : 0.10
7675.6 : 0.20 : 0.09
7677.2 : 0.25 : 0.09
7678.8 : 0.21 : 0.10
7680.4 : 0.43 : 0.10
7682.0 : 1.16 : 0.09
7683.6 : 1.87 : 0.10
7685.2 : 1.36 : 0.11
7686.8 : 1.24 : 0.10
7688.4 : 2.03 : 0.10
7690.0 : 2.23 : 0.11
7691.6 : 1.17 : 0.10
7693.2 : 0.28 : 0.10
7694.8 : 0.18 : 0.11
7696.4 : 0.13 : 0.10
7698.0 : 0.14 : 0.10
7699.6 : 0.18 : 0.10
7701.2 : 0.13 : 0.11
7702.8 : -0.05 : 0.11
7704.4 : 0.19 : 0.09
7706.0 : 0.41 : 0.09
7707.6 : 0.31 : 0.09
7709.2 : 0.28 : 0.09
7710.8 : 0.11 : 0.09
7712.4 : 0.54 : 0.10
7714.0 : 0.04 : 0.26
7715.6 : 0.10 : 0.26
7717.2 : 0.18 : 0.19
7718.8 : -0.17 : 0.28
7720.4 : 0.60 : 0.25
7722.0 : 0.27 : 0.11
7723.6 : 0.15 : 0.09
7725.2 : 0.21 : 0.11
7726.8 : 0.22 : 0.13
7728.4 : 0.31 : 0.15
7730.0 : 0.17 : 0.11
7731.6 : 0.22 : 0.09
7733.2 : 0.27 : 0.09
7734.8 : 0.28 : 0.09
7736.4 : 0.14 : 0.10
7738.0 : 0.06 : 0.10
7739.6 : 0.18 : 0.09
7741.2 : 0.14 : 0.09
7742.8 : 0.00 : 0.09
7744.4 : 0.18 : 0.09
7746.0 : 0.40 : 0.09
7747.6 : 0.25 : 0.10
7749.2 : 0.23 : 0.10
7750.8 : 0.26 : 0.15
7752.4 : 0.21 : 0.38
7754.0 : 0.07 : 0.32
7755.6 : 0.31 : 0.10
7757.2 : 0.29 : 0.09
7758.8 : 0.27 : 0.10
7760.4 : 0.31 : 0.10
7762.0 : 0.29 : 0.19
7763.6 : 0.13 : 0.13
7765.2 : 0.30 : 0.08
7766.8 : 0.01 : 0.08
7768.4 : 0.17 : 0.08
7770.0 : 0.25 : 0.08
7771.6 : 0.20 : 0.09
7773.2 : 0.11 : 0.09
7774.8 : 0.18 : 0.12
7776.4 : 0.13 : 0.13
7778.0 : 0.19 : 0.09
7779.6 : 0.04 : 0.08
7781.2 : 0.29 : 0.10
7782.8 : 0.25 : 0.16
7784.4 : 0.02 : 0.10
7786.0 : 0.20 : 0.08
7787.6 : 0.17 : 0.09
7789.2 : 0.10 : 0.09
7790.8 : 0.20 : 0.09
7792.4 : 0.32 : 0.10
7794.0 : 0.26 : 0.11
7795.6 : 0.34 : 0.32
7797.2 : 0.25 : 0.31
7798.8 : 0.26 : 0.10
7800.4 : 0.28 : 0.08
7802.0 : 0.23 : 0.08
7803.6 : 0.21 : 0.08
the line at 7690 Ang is [O II] 3727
